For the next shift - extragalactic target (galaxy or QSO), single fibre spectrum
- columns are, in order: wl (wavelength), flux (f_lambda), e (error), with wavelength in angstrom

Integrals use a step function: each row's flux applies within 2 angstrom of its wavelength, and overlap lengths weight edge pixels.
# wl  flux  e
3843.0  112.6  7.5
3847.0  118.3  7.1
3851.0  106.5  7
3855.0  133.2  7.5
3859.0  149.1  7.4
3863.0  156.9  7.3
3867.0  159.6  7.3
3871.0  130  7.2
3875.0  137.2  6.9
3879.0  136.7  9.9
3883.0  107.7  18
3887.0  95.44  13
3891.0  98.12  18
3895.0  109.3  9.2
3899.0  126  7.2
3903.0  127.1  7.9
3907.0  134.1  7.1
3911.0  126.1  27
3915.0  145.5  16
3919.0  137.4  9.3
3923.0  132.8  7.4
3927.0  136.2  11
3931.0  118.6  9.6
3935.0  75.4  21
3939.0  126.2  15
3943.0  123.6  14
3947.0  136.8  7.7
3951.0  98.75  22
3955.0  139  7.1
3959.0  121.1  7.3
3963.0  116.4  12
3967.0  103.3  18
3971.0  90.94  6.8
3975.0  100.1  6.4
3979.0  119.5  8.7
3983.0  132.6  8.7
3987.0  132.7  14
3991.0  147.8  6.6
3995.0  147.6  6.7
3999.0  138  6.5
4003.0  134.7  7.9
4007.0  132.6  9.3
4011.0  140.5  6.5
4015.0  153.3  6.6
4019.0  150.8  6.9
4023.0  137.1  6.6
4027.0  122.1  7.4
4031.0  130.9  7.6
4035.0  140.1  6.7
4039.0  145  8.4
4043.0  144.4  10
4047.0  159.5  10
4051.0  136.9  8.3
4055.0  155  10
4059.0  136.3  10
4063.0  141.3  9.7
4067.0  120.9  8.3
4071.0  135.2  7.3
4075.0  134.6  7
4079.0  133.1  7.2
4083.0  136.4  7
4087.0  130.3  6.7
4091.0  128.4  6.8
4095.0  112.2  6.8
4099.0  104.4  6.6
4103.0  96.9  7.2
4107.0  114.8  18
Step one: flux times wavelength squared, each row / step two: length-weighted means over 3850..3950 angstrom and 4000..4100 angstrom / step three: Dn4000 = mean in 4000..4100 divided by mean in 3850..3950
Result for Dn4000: 1.2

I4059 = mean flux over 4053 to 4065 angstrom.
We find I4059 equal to 144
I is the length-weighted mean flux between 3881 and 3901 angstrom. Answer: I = 107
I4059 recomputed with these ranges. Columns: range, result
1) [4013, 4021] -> 152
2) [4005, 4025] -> 143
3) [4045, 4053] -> 148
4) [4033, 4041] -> 143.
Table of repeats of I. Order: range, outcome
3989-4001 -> 144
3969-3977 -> 95.5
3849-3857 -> 120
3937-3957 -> 125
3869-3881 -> 135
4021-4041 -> 135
